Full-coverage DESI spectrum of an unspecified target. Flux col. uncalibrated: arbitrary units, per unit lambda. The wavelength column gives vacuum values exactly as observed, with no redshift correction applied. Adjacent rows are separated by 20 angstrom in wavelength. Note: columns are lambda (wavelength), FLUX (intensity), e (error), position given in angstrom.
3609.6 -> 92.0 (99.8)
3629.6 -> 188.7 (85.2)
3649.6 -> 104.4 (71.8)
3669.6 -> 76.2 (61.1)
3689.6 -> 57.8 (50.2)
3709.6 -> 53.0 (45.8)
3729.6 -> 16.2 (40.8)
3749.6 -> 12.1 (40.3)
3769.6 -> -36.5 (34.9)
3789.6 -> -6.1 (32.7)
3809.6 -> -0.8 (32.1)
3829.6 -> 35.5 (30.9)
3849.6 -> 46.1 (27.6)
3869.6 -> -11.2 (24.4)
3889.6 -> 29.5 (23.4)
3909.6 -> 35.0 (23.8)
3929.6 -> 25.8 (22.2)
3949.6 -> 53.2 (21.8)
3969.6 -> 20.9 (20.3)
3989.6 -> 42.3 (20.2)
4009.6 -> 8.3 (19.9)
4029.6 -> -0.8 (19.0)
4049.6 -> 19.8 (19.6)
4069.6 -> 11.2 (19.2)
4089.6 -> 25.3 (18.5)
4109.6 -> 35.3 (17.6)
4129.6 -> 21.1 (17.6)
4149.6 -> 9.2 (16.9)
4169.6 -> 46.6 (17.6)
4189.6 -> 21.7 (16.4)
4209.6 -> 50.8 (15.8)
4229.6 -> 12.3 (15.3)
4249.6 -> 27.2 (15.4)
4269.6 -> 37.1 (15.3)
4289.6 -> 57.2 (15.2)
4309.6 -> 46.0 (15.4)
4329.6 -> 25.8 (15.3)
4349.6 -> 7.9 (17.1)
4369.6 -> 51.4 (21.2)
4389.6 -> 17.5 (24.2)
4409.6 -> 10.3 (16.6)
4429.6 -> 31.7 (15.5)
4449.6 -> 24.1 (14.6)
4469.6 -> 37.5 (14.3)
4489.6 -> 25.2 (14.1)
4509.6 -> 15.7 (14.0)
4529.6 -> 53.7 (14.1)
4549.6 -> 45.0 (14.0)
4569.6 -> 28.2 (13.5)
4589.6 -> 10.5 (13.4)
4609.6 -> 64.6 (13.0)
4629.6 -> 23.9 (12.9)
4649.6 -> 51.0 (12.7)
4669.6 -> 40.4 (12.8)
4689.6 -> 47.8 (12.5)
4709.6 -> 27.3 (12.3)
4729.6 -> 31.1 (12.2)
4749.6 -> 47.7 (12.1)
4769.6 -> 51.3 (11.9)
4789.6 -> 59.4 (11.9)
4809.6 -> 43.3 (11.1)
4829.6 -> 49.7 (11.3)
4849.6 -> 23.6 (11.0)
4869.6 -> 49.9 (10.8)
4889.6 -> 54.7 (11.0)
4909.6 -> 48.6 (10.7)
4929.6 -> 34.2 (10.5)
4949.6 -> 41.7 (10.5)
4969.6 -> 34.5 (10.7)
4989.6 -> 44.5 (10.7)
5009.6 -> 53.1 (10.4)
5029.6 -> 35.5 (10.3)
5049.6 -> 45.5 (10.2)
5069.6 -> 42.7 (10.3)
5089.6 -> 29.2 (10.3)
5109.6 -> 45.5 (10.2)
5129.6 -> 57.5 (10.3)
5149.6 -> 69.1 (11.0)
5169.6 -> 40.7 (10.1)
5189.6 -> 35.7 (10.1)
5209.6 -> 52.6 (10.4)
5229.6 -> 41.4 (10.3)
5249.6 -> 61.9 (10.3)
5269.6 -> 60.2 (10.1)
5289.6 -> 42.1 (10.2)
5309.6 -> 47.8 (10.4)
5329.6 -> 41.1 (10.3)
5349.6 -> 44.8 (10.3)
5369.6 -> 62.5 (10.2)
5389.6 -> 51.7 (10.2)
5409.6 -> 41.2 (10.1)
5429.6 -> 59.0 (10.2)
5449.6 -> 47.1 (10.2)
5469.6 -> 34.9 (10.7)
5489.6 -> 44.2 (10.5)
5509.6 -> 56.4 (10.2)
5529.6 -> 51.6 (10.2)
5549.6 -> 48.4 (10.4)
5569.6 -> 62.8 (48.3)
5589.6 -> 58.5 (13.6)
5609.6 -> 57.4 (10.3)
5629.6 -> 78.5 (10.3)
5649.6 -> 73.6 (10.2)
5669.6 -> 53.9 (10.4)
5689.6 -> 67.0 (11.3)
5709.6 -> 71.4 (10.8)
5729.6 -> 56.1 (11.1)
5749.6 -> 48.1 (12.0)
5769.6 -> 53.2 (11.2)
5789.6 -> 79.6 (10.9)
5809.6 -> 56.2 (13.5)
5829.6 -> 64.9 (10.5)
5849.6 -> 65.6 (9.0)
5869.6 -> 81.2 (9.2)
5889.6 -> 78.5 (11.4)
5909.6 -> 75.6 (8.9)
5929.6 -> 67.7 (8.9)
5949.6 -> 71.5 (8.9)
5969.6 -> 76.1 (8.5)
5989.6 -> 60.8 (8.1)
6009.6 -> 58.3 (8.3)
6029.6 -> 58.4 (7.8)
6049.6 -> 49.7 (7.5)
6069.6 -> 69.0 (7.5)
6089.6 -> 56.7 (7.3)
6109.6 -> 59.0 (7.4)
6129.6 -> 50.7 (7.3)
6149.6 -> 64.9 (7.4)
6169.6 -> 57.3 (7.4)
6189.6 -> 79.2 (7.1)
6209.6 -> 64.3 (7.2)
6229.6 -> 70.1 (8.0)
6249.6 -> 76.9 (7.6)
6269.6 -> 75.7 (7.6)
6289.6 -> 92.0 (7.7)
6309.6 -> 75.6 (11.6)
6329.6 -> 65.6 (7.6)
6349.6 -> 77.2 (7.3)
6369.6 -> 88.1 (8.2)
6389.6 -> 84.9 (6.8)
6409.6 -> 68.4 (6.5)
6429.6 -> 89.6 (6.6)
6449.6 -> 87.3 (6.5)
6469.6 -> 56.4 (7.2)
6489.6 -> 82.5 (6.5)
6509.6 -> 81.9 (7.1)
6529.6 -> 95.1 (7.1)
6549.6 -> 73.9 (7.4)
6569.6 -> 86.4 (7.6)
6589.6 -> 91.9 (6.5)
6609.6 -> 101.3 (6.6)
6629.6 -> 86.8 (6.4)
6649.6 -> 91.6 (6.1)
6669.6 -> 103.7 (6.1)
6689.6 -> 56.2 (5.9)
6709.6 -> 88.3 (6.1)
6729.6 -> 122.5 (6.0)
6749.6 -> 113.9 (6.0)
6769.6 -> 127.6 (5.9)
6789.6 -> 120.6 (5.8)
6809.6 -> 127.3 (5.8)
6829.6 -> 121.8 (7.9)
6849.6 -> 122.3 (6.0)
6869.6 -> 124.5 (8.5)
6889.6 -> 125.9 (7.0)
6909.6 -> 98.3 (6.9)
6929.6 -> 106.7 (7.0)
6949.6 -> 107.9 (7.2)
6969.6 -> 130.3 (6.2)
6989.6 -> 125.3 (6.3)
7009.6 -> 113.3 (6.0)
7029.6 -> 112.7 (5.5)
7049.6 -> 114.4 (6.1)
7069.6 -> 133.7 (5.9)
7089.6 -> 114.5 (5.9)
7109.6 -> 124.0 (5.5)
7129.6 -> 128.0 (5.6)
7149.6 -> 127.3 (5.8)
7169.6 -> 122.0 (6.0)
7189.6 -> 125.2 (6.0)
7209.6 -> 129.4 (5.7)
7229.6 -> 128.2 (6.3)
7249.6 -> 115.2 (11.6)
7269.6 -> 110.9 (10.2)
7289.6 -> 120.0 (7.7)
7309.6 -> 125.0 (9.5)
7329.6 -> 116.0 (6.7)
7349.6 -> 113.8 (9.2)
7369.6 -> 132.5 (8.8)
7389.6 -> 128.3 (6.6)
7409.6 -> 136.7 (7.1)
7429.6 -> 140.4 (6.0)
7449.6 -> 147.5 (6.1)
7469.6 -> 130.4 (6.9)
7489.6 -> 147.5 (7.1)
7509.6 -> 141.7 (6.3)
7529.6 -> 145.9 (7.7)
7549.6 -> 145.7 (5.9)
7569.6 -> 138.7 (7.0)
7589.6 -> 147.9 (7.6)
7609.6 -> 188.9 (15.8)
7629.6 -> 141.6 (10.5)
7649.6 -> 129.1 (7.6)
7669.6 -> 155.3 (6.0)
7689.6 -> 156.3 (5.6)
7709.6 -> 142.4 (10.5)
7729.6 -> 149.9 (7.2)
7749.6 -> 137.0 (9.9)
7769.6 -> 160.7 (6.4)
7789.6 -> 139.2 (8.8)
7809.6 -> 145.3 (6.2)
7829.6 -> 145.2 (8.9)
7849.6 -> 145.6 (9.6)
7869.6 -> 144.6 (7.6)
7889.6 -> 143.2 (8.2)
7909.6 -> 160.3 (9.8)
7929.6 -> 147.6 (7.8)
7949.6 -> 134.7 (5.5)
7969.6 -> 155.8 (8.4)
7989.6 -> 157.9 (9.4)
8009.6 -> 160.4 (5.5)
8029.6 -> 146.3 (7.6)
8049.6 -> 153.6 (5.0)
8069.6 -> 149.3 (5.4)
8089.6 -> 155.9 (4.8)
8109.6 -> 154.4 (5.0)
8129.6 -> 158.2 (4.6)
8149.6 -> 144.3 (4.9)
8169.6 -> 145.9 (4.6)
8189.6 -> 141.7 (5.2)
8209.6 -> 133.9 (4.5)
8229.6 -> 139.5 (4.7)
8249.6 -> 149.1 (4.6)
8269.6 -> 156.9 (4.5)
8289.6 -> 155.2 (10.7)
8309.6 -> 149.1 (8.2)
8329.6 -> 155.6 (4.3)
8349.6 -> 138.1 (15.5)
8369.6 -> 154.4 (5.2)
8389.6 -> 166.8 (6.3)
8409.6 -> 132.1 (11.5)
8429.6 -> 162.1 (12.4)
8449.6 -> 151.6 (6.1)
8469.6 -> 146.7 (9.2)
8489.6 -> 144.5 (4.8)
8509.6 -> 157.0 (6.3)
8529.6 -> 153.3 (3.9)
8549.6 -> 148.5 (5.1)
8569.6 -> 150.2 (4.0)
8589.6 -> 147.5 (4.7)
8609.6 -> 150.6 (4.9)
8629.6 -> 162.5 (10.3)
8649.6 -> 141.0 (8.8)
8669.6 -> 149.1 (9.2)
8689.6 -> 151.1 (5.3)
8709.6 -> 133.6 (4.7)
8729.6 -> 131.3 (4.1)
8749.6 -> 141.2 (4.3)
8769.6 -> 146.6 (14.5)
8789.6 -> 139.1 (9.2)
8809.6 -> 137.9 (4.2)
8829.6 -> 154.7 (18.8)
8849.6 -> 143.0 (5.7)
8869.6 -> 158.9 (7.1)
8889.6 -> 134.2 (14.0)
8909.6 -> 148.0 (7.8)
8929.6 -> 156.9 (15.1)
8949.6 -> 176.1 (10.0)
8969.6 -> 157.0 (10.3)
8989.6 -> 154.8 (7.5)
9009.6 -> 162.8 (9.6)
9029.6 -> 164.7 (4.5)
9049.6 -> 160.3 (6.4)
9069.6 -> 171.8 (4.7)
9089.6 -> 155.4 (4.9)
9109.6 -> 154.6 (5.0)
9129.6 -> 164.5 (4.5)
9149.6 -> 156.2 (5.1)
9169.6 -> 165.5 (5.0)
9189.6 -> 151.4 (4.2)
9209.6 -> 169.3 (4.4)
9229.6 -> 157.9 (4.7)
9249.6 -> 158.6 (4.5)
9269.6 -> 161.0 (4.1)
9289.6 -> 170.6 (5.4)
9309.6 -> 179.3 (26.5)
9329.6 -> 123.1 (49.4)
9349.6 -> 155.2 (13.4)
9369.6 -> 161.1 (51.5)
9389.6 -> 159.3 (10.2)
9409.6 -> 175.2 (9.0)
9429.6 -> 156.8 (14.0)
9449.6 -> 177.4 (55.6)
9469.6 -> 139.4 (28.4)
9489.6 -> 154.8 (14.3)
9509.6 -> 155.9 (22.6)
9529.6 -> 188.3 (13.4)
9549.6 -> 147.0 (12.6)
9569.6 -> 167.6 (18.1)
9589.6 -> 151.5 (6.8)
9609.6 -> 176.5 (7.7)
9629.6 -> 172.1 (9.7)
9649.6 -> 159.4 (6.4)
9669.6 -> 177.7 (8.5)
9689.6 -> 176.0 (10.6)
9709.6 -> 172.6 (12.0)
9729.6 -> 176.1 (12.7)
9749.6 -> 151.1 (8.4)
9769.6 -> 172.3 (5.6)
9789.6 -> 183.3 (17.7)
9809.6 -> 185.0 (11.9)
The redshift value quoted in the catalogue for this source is 0.686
